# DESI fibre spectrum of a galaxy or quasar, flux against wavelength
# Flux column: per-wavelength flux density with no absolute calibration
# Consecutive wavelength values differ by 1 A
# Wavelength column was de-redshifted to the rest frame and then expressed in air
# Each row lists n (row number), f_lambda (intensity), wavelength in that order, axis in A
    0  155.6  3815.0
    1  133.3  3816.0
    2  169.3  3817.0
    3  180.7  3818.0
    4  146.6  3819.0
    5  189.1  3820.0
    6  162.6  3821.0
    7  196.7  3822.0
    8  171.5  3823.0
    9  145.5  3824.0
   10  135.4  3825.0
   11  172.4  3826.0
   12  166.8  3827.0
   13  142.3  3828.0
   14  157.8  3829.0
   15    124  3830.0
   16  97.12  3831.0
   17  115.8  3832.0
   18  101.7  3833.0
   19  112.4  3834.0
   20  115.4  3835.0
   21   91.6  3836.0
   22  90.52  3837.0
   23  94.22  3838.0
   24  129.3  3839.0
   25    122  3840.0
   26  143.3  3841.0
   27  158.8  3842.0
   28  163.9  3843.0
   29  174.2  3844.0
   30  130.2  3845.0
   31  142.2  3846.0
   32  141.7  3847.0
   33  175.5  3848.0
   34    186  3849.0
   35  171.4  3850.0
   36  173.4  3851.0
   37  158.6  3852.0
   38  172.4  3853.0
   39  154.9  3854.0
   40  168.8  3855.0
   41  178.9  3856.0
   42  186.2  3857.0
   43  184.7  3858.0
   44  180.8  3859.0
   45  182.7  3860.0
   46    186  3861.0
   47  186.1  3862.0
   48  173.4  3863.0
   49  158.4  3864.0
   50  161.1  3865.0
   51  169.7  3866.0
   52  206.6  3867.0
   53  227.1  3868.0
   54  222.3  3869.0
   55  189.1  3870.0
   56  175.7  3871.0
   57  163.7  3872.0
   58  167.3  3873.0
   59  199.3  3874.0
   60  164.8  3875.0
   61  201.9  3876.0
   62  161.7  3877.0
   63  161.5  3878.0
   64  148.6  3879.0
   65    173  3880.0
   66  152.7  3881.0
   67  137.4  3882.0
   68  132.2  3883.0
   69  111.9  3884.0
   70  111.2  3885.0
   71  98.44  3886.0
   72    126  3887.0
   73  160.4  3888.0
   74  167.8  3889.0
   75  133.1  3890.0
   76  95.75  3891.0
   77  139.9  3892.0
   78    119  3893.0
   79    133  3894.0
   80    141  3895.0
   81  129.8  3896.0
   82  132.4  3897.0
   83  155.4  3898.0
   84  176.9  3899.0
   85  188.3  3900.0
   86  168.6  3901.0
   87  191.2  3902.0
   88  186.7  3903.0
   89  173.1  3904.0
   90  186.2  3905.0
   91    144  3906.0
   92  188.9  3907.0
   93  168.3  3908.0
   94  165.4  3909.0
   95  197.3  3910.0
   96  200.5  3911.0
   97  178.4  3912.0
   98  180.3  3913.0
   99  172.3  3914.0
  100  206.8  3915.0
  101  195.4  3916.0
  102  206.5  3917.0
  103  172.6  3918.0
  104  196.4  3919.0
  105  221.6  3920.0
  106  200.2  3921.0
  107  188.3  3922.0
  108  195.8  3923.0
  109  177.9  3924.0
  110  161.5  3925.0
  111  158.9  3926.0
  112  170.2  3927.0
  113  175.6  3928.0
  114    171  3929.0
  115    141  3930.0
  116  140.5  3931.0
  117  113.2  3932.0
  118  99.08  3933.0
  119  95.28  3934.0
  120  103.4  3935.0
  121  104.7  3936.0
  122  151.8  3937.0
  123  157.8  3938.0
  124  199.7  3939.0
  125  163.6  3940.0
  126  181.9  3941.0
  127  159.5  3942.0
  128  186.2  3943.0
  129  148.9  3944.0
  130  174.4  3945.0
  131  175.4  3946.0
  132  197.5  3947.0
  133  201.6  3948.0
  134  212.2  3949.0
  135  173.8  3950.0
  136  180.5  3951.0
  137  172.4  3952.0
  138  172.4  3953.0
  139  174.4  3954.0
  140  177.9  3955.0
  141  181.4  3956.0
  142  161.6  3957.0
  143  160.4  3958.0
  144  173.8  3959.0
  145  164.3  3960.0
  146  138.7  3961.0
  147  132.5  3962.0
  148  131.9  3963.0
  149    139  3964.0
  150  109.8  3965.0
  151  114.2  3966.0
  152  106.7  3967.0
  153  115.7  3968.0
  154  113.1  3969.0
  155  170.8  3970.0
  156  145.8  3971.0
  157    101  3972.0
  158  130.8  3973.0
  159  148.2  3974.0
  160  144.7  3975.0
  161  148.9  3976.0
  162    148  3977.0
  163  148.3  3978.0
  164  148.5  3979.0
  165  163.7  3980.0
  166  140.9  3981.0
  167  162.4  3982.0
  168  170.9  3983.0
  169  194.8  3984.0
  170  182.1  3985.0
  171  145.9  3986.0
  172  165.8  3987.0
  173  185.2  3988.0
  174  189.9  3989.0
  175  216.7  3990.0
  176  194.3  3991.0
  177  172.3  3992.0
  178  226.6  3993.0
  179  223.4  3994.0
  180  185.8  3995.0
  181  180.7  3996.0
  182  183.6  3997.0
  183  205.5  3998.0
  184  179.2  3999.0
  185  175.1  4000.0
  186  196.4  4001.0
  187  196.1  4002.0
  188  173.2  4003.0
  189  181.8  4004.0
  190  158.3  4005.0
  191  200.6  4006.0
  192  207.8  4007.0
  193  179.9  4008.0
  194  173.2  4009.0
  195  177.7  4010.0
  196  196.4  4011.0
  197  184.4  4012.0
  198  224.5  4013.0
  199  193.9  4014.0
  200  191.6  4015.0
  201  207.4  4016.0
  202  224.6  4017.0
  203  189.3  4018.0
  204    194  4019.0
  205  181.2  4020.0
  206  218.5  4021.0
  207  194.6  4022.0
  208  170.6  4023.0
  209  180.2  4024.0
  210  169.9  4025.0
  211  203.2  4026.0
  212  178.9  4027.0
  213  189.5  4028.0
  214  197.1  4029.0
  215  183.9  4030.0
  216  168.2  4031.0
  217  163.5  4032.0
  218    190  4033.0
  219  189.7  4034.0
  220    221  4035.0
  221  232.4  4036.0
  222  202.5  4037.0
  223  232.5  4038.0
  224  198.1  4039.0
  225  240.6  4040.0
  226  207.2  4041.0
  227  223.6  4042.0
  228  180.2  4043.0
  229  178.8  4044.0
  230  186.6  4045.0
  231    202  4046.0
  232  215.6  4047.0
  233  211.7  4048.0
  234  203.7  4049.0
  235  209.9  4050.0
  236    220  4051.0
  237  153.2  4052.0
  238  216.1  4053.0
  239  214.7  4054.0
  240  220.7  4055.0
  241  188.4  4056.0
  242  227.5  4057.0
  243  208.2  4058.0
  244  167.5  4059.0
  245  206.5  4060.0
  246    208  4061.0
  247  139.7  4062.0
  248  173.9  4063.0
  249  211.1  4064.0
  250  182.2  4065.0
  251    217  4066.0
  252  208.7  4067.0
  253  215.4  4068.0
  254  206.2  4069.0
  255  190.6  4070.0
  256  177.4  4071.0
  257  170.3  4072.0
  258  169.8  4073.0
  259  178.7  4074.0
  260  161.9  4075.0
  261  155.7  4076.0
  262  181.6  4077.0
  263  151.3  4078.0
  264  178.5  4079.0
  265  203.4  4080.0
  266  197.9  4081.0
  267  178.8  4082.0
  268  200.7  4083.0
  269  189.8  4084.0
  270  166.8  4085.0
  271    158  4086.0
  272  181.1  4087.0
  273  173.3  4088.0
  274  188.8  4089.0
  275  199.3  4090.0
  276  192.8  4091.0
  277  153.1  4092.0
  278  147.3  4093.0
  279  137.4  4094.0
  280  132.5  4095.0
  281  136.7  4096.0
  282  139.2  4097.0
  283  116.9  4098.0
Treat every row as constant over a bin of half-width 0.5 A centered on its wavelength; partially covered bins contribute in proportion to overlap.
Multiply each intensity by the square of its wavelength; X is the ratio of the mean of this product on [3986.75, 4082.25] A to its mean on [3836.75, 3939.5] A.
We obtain 1.3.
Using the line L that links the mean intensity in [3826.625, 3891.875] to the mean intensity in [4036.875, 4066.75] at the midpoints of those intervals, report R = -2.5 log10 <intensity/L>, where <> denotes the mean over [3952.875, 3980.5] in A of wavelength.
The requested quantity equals 0.24 mag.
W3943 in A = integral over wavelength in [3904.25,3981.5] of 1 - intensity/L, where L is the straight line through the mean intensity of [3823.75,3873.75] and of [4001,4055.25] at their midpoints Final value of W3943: 6.8 A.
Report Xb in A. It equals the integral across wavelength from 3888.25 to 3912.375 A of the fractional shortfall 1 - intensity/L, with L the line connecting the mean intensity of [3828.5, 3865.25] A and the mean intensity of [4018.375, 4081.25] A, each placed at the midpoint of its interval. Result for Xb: 0.1 A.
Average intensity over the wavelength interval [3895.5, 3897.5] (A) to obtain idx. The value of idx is 131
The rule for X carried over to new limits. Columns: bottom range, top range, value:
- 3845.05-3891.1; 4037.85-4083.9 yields 1.30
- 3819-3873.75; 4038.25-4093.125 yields 1.35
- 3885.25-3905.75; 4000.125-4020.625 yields 1.36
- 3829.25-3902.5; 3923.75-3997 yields 1.09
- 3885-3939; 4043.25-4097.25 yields 1.25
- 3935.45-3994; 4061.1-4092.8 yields 1.19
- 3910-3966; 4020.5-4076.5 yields 1.24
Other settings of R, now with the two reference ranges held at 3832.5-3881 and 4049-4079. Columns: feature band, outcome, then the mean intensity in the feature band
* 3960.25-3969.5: 0.39 mag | 124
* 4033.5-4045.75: -0.11 mag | 208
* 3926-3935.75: 0.27 mag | 135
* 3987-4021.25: -0.06 mag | 193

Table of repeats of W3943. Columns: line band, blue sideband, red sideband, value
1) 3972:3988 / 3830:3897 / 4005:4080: 2.2 A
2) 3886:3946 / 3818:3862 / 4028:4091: 1.3 A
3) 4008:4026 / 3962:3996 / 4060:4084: -2.5 A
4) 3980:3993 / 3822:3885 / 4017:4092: 0.2 A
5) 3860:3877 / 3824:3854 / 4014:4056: -4.0 A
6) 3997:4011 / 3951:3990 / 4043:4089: -1.6 A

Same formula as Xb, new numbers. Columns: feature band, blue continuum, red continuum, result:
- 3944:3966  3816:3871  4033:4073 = 1.88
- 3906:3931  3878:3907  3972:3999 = -4.32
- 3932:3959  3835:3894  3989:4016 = 2.16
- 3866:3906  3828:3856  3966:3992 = -3.95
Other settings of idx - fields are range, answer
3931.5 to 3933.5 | 106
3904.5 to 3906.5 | 165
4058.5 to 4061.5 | 194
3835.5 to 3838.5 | 92.1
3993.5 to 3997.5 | 193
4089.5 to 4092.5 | 182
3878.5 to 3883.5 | 149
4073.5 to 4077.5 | 169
